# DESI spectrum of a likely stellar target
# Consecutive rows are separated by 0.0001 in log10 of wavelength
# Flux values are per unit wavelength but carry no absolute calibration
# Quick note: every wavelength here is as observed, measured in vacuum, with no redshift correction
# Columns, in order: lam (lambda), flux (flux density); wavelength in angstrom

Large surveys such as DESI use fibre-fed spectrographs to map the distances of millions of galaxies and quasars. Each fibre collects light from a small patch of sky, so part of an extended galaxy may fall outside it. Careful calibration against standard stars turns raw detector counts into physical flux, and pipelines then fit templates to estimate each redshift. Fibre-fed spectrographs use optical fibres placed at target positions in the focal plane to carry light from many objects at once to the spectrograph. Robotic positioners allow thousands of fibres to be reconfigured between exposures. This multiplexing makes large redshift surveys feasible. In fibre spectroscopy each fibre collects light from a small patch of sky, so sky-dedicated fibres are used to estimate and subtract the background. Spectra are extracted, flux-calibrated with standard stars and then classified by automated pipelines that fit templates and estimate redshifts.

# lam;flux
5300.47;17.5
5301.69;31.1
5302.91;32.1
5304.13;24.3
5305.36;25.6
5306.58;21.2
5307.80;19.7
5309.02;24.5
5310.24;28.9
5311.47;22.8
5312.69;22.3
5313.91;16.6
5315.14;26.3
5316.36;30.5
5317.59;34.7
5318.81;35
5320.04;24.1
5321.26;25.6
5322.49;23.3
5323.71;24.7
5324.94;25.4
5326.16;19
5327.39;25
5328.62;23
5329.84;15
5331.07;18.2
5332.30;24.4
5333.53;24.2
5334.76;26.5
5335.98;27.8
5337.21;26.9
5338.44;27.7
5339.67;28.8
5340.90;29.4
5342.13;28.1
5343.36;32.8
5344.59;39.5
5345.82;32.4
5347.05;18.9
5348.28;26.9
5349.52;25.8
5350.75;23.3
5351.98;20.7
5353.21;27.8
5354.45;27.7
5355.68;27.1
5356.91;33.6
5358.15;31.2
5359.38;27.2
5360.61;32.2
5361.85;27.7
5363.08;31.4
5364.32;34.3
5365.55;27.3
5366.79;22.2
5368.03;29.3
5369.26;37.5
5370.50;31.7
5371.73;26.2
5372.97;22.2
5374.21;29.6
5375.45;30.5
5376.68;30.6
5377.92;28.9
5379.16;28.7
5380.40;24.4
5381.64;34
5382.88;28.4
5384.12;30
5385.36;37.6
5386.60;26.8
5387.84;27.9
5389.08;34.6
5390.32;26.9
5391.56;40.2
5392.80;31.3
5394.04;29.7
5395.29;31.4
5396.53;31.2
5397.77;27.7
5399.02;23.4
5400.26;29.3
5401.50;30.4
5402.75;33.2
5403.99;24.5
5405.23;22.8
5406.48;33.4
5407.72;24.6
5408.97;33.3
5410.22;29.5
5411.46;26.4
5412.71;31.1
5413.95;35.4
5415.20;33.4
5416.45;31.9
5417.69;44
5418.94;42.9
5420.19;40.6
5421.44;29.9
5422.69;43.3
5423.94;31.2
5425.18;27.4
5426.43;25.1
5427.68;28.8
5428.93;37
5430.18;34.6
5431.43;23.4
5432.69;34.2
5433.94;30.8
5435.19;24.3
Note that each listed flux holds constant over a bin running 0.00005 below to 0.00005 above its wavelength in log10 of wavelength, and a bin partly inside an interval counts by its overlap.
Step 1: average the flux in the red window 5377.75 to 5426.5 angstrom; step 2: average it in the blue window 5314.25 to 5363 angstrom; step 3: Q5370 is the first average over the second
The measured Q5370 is 1.2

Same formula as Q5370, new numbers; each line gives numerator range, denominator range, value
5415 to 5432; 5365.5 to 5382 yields 1.18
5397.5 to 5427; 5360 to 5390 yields 1.06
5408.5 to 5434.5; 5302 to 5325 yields 1.28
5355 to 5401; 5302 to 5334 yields 1.22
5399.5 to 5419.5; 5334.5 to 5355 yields 1.14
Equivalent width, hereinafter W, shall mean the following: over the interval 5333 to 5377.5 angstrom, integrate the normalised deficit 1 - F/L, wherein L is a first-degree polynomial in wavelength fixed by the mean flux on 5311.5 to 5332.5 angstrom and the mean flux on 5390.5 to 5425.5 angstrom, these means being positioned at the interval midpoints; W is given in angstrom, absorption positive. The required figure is -2.22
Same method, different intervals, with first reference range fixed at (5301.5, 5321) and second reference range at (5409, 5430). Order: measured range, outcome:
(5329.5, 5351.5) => 1.2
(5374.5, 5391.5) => 0.5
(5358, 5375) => 0.4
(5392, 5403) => 0.8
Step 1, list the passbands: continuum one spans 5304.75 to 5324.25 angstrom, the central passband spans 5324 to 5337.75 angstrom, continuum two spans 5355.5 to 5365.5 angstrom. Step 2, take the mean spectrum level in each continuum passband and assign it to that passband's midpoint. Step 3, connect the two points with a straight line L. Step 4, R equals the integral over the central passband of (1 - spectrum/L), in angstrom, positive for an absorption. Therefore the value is 2.0 angstrom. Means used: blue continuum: 25.4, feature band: 23.2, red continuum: 30.6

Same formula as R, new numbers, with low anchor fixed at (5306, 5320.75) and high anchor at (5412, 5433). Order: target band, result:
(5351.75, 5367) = 0.08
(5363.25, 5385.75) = 0.41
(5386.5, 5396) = 0.02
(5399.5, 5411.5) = 1.36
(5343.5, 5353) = 0.34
